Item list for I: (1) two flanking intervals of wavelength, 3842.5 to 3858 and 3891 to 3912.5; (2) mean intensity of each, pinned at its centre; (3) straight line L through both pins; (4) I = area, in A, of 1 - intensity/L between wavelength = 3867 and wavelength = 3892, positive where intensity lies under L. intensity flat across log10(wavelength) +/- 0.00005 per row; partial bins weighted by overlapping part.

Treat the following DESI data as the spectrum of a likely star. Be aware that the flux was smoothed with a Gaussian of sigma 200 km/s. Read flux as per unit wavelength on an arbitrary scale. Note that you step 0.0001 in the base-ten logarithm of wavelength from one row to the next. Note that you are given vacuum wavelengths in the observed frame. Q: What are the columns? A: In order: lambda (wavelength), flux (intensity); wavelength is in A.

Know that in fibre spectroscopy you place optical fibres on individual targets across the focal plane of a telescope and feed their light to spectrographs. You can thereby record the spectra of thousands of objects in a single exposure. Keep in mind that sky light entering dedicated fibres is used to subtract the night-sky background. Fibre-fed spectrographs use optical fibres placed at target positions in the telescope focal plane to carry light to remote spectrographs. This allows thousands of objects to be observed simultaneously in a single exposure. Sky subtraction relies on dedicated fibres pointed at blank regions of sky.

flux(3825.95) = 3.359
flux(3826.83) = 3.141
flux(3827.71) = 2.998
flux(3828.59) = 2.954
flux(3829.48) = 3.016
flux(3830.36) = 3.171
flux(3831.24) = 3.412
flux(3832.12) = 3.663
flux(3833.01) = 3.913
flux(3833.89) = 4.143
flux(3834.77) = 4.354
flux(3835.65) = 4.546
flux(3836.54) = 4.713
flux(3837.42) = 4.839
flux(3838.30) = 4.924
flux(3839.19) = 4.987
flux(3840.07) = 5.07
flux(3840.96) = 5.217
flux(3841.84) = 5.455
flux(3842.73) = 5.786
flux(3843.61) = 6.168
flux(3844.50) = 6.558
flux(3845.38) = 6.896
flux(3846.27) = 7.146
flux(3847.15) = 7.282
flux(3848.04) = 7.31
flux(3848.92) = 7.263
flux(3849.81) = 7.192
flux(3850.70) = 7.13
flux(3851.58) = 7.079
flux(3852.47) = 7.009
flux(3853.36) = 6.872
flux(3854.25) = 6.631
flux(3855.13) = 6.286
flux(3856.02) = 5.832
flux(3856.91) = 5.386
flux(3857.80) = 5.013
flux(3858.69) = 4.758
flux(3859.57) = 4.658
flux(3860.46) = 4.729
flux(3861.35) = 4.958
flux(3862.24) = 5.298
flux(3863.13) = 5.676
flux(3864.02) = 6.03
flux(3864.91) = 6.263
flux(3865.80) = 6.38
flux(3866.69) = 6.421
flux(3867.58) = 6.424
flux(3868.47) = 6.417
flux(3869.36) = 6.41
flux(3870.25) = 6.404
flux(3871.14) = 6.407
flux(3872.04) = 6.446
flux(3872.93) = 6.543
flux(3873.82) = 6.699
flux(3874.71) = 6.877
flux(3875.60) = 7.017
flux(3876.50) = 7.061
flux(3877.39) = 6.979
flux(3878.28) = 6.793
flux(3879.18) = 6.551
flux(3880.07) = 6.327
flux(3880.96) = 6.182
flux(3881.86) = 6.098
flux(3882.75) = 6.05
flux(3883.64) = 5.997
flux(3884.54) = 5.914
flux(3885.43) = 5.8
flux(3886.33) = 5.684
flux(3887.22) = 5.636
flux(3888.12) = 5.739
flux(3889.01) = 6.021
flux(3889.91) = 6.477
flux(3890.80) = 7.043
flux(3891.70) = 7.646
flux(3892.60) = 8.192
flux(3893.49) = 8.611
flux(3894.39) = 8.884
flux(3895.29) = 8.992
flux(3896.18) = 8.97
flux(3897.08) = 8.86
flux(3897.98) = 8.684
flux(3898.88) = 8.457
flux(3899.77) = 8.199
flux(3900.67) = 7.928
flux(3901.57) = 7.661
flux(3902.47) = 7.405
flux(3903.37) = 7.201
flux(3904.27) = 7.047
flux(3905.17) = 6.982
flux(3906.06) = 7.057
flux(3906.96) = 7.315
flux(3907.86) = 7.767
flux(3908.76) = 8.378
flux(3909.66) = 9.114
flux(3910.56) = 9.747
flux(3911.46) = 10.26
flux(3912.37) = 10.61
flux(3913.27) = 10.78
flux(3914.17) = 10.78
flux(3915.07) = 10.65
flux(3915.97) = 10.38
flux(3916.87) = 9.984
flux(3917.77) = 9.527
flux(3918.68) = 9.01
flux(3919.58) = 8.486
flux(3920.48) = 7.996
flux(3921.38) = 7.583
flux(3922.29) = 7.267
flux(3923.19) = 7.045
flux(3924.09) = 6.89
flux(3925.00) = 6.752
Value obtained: 3.8 A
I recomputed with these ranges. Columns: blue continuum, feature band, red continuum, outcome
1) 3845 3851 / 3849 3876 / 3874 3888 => 2.4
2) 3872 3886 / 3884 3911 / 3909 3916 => 3.0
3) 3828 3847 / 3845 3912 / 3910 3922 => 3.2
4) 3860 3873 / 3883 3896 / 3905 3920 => 1.3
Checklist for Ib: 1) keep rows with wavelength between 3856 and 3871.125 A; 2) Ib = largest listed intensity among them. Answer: 6.424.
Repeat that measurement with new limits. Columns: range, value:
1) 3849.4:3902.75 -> 8.992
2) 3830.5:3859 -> 7.31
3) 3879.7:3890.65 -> 6.477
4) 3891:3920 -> 10.78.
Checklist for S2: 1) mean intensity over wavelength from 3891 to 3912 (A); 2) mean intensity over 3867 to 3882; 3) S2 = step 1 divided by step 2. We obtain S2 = 1.25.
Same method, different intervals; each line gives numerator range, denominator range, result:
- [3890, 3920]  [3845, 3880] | 1.36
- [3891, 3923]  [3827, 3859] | 1.60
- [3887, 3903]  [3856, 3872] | 1.35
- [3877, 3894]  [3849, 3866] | 1.09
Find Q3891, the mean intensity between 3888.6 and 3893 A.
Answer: 7.06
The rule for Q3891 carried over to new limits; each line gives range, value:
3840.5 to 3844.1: 5.66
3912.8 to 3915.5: 10.8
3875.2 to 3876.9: 7.01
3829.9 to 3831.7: 3.3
